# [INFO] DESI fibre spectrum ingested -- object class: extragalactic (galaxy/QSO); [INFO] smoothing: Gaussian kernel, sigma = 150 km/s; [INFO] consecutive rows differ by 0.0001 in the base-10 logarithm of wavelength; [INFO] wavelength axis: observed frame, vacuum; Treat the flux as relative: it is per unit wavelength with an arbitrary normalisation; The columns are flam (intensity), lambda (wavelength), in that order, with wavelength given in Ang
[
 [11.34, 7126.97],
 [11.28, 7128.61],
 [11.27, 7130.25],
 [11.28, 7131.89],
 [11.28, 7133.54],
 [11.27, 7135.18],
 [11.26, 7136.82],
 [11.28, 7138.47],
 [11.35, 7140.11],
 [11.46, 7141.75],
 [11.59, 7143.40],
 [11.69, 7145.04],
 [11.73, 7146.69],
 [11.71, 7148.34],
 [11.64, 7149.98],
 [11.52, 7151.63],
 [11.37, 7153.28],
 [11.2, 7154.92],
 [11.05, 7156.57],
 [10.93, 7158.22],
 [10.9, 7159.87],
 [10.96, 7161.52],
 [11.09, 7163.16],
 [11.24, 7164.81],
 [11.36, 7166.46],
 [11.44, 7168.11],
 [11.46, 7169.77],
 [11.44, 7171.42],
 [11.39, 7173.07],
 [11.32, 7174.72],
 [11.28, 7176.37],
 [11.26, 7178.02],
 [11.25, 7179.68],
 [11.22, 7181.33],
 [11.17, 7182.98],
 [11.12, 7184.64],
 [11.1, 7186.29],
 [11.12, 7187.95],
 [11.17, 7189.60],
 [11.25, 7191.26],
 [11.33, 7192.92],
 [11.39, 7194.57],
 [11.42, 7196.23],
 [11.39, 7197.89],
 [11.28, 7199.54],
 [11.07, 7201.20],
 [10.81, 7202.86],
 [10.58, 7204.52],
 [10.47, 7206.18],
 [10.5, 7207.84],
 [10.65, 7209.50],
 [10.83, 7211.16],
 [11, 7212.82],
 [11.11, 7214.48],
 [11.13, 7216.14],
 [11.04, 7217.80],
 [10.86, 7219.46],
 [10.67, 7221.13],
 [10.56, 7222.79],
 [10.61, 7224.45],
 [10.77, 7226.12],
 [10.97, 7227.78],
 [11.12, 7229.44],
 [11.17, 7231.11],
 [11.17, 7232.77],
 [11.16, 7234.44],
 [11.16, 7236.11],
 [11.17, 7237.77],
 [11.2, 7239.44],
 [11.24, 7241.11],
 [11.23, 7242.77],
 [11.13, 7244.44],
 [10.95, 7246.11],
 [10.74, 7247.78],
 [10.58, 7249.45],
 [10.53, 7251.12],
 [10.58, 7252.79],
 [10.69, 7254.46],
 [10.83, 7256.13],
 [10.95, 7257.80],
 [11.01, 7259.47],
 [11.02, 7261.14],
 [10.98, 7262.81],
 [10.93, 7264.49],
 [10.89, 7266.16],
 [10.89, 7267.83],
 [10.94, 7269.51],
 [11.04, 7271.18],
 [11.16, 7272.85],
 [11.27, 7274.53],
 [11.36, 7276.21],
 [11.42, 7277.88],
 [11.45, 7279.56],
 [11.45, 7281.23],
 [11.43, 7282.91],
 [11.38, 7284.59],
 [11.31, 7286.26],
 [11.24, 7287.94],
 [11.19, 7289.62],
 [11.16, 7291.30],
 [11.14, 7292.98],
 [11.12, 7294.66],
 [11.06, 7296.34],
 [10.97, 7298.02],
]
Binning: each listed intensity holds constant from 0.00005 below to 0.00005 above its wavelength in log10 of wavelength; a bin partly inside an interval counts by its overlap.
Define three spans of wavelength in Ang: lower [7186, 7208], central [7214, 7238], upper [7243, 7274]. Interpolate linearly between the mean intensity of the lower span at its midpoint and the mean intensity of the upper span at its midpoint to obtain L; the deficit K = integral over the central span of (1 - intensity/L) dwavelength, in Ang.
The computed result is 0.04 Ang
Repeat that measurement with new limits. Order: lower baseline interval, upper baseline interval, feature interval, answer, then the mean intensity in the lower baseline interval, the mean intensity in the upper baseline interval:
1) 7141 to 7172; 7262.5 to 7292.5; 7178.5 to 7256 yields 1.9 Ang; 11.4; 11.2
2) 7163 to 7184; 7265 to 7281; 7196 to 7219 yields 0.7 Ang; 11.3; 11.2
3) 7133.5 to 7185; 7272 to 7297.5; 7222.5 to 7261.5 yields 1.2 Ang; 11.3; 11.3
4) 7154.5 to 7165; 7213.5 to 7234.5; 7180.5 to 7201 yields -0.5 Ang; 11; 10.9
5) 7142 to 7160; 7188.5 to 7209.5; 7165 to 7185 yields -0.2 Ang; 11.4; 11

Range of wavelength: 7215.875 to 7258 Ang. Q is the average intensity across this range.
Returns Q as 10.9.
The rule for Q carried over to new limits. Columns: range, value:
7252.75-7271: 10.9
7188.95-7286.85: 11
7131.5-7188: 11.3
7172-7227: 11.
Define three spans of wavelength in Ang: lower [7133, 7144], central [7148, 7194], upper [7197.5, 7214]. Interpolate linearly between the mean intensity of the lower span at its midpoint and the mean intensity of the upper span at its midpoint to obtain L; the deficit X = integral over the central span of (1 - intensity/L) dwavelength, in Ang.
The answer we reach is -0.6 Ang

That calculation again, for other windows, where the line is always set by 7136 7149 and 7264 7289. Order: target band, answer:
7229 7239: 0.1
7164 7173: 0.0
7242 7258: 0.7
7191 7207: 0.4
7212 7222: 0.3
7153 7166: 0.4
